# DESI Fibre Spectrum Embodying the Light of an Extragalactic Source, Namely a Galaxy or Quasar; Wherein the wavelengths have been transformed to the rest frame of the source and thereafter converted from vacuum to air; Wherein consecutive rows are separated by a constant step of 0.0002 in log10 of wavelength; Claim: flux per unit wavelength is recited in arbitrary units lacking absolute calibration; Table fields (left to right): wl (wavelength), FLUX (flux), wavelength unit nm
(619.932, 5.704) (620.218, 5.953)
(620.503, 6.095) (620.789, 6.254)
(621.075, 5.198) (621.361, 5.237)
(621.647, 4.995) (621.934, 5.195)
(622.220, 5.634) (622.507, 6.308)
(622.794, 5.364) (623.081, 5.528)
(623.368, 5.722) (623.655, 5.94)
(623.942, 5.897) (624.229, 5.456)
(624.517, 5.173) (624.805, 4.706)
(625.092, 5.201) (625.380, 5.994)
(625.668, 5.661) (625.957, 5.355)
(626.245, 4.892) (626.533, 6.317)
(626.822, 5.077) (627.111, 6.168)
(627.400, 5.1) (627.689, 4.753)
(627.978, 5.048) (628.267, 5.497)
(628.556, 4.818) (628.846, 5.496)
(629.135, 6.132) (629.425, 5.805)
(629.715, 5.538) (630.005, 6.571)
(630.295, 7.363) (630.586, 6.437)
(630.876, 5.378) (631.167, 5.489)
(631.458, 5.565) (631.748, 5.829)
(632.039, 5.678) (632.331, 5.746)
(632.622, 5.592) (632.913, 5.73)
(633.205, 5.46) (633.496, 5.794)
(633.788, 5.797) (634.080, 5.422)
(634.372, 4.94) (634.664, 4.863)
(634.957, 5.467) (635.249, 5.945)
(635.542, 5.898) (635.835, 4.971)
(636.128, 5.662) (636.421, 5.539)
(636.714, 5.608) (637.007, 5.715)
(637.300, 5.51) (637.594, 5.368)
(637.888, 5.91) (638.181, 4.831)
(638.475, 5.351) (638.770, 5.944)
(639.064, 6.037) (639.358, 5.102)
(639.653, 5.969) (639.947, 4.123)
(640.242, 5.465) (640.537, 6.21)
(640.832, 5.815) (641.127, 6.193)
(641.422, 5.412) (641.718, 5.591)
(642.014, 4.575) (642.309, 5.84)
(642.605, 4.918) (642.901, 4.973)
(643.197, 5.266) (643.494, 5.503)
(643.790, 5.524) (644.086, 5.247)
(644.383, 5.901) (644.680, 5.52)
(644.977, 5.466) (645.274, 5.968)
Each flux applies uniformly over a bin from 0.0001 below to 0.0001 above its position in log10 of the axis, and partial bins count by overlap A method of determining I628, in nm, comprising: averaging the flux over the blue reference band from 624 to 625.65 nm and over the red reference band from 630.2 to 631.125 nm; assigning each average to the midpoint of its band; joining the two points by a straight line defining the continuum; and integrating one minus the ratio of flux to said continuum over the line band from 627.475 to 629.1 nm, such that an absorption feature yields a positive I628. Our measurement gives 0.192 nm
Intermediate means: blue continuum 5.37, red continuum 6.23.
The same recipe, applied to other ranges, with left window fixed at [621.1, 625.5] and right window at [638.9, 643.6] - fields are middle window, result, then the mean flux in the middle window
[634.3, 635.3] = 0.034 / 5.27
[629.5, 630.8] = -0.219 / 6.38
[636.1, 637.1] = -0.032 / 5.63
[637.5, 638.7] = 0.010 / 5.4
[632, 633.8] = -0.073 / 5.68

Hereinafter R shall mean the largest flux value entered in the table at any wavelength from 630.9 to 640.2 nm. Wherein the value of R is 6.037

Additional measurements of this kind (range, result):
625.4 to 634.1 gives 7.363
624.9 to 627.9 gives 6.317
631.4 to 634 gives 5.829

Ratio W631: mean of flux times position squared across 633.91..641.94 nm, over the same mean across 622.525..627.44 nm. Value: 1.04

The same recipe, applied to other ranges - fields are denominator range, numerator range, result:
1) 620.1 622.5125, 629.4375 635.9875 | 1.05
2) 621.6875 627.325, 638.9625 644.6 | 1.04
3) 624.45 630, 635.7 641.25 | 1.06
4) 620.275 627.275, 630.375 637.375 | 1.04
